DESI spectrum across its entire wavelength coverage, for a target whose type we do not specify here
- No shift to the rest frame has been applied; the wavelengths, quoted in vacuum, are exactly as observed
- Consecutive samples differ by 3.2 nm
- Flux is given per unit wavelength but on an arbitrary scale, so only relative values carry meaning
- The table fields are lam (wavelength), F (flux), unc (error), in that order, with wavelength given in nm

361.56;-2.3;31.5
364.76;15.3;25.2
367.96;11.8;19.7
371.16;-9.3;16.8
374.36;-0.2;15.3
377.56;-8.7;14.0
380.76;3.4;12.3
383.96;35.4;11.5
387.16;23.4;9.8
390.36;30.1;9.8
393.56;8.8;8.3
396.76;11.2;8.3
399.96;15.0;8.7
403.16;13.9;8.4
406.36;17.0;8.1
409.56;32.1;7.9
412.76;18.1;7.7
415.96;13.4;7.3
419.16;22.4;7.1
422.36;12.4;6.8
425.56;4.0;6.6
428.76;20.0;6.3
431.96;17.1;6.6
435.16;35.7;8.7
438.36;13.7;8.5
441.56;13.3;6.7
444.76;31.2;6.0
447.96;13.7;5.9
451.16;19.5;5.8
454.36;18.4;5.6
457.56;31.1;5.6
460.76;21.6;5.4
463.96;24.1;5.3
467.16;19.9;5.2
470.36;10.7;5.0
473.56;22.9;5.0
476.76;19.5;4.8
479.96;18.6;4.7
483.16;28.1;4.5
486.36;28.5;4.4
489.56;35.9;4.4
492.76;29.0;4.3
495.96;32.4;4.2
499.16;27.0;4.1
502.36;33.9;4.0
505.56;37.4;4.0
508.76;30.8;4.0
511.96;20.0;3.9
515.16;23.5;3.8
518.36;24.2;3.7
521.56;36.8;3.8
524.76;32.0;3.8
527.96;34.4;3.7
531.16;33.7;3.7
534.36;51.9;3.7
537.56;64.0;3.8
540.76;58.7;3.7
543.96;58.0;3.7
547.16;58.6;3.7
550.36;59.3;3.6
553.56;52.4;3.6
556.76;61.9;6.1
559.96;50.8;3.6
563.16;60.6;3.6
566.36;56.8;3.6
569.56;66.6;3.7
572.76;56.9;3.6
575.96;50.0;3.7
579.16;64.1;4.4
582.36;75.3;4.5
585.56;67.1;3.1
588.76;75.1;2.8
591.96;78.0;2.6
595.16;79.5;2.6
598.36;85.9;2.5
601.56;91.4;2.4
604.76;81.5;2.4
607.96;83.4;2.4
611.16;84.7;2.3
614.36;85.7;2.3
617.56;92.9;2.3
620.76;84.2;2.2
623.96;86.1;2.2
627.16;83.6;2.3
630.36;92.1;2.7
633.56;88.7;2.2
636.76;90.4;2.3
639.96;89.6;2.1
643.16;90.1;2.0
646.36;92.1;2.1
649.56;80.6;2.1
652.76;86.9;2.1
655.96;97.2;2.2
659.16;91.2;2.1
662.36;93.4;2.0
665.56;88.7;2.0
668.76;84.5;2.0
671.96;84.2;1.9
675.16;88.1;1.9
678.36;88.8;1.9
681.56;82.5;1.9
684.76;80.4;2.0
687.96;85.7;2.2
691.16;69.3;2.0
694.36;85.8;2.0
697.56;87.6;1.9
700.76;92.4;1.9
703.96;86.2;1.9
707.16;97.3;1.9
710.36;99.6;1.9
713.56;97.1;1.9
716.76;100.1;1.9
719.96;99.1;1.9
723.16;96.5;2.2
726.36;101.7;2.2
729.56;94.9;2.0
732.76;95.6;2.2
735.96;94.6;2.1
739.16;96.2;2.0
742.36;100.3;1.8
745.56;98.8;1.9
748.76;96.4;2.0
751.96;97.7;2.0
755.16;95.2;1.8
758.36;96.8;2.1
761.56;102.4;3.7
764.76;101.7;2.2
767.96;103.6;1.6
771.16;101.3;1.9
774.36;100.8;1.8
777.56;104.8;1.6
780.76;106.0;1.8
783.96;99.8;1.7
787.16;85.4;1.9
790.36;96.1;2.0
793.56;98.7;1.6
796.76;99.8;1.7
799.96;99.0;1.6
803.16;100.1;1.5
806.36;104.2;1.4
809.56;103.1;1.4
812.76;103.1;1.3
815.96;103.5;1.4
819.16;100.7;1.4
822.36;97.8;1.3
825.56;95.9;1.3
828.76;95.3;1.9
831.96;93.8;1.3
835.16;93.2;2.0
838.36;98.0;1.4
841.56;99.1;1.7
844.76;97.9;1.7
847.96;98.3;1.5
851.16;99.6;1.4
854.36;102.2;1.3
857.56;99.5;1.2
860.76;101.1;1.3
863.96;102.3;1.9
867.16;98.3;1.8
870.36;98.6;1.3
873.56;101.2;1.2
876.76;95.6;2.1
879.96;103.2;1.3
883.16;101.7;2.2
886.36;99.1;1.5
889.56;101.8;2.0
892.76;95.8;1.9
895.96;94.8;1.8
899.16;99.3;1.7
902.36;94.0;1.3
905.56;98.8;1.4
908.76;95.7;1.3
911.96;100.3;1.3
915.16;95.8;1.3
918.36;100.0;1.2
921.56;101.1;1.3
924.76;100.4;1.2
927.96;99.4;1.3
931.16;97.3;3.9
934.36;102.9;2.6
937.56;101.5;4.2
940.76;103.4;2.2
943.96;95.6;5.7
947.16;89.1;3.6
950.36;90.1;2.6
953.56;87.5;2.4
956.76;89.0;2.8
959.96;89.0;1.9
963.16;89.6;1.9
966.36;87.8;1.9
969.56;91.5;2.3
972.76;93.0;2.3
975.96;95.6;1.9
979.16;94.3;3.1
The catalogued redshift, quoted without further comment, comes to 0.34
